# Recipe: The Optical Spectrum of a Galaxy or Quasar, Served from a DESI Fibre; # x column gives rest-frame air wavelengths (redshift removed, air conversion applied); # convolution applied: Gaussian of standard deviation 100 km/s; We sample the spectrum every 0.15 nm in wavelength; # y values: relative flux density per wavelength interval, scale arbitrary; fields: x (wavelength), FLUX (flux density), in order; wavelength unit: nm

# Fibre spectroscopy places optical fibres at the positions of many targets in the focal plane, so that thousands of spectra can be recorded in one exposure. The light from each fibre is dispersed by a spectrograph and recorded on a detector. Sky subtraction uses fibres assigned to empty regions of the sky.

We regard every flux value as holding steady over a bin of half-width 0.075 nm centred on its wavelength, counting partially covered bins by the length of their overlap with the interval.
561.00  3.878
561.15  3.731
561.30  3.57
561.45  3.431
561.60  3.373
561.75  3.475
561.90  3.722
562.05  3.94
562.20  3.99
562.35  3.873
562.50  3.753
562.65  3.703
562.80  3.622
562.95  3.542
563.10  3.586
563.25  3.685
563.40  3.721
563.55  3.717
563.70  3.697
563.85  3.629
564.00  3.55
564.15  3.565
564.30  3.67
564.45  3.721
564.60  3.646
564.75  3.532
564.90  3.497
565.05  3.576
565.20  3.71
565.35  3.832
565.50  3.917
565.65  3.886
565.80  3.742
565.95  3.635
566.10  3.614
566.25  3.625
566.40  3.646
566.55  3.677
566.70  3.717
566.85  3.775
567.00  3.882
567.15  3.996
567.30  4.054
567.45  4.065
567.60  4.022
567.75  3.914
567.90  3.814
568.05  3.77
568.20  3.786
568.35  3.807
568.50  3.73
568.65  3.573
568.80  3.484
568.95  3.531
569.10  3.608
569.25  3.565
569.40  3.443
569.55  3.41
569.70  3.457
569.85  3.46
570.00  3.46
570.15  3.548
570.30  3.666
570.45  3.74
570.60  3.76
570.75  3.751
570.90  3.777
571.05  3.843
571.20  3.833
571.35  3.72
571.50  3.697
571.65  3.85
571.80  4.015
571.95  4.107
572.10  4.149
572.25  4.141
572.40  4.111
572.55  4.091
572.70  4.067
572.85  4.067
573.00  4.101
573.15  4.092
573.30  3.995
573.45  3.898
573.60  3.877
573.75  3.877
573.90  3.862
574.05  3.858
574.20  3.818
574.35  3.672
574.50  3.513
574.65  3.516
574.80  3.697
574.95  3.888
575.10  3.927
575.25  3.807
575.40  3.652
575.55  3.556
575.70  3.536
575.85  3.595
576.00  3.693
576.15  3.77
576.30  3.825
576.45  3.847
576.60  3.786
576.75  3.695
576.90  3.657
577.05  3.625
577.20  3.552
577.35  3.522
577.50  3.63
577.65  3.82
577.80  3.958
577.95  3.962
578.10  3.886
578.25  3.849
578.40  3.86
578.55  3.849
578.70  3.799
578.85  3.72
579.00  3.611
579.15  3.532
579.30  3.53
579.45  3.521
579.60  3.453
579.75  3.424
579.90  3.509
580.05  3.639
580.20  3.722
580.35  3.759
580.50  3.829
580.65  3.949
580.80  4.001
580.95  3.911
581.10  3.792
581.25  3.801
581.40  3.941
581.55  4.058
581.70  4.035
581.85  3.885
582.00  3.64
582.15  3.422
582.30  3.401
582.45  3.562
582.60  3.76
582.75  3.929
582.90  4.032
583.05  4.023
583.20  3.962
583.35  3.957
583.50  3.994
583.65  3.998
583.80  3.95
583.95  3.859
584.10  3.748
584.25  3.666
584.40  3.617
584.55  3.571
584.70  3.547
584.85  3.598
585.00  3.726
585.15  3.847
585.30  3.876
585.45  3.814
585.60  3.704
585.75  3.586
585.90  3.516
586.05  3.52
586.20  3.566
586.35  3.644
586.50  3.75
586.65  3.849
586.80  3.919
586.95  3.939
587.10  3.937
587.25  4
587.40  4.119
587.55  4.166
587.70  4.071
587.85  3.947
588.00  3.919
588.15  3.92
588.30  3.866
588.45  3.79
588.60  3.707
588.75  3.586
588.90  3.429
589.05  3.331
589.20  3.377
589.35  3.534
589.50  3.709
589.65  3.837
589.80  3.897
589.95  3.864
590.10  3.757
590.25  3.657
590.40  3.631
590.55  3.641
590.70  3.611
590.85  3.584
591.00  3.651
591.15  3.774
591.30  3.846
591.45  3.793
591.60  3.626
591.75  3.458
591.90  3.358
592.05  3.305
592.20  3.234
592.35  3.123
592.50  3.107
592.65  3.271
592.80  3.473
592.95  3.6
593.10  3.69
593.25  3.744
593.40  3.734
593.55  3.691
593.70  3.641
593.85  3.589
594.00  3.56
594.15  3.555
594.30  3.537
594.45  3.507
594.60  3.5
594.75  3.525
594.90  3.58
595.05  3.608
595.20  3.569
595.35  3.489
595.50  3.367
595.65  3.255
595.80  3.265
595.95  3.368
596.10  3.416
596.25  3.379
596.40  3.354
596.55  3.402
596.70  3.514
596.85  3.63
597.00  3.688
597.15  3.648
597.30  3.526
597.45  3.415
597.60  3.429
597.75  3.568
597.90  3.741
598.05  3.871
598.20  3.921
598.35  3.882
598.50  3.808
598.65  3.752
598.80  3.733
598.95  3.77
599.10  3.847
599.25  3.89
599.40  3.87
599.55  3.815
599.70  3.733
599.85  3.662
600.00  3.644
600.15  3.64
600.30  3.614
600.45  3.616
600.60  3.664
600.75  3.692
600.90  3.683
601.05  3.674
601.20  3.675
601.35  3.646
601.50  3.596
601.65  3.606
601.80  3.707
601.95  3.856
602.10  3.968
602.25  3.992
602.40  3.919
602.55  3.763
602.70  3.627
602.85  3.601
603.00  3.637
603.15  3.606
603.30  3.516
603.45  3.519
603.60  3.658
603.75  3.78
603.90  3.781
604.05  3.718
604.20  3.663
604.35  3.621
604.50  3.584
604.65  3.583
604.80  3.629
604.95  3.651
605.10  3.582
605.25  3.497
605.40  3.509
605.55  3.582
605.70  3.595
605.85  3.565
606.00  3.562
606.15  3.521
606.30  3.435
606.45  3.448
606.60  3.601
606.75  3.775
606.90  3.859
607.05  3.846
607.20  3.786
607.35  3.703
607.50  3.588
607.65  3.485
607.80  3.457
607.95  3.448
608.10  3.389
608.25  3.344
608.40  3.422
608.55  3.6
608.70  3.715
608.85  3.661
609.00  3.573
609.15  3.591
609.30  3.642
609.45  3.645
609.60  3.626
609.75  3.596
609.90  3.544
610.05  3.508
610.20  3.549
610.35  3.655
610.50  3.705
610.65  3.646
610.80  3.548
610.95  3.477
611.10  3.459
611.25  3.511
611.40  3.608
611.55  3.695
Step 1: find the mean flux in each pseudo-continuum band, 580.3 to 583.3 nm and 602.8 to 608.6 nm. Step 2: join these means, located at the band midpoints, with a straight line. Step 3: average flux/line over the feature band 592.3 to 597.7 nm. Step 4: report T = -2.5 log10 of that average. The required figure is 0.062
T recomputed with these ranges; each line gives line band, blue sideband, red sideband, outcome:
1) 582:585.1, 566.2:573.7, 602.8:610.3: -0.011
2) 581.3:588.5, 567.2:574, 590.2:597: -0.054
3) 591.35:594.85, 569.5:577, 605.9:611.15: 0.051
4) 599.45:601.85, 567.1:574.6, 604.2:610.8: -0.011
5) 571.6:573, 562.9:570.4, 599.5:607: -0.110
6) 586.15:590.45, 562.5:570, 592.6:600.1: -0.047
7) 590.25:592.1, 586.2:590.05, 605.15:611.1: 0.045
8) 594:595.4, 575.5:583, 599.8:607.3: 0.043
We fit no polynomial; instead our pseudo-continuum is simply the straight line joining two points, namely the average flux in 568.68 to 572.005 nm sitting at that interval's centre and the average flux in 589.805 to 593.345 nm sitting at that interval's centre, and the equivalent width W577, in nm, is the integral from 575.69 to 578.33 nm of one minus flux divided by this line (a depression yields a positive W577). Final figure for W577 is -0.08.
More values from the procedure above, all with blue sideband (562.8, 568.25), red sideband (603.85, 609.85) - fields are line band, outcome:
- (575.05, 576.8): -0.011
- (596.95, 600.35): -0.088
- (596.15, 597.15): 0.035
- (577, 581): -0.034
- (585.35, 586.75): -0.002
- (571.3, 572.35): -0.071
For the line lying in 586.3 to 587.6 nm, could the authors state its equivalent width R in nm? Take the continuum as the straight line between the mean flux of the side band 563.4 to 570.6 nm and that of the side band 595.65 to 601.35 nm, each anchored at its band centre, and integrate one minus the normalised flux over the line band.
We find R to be -0.10 nm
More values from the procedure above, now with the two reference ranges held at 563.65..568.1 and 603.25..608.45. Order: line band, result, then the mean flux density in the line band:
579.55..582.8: -0.053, 3.75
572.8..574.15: -0.086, 3.95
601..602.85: -0.072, 3.75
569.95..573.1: -0.137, 3.89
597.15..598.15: 0.006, 3.6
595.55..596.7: 0.086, 3.36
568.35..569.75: 0.069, 3.55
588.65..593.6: 0.103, 3.57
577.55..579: -0.055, 3.84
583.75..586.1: -0.015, 3.7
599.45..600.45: -0.019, 3.68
